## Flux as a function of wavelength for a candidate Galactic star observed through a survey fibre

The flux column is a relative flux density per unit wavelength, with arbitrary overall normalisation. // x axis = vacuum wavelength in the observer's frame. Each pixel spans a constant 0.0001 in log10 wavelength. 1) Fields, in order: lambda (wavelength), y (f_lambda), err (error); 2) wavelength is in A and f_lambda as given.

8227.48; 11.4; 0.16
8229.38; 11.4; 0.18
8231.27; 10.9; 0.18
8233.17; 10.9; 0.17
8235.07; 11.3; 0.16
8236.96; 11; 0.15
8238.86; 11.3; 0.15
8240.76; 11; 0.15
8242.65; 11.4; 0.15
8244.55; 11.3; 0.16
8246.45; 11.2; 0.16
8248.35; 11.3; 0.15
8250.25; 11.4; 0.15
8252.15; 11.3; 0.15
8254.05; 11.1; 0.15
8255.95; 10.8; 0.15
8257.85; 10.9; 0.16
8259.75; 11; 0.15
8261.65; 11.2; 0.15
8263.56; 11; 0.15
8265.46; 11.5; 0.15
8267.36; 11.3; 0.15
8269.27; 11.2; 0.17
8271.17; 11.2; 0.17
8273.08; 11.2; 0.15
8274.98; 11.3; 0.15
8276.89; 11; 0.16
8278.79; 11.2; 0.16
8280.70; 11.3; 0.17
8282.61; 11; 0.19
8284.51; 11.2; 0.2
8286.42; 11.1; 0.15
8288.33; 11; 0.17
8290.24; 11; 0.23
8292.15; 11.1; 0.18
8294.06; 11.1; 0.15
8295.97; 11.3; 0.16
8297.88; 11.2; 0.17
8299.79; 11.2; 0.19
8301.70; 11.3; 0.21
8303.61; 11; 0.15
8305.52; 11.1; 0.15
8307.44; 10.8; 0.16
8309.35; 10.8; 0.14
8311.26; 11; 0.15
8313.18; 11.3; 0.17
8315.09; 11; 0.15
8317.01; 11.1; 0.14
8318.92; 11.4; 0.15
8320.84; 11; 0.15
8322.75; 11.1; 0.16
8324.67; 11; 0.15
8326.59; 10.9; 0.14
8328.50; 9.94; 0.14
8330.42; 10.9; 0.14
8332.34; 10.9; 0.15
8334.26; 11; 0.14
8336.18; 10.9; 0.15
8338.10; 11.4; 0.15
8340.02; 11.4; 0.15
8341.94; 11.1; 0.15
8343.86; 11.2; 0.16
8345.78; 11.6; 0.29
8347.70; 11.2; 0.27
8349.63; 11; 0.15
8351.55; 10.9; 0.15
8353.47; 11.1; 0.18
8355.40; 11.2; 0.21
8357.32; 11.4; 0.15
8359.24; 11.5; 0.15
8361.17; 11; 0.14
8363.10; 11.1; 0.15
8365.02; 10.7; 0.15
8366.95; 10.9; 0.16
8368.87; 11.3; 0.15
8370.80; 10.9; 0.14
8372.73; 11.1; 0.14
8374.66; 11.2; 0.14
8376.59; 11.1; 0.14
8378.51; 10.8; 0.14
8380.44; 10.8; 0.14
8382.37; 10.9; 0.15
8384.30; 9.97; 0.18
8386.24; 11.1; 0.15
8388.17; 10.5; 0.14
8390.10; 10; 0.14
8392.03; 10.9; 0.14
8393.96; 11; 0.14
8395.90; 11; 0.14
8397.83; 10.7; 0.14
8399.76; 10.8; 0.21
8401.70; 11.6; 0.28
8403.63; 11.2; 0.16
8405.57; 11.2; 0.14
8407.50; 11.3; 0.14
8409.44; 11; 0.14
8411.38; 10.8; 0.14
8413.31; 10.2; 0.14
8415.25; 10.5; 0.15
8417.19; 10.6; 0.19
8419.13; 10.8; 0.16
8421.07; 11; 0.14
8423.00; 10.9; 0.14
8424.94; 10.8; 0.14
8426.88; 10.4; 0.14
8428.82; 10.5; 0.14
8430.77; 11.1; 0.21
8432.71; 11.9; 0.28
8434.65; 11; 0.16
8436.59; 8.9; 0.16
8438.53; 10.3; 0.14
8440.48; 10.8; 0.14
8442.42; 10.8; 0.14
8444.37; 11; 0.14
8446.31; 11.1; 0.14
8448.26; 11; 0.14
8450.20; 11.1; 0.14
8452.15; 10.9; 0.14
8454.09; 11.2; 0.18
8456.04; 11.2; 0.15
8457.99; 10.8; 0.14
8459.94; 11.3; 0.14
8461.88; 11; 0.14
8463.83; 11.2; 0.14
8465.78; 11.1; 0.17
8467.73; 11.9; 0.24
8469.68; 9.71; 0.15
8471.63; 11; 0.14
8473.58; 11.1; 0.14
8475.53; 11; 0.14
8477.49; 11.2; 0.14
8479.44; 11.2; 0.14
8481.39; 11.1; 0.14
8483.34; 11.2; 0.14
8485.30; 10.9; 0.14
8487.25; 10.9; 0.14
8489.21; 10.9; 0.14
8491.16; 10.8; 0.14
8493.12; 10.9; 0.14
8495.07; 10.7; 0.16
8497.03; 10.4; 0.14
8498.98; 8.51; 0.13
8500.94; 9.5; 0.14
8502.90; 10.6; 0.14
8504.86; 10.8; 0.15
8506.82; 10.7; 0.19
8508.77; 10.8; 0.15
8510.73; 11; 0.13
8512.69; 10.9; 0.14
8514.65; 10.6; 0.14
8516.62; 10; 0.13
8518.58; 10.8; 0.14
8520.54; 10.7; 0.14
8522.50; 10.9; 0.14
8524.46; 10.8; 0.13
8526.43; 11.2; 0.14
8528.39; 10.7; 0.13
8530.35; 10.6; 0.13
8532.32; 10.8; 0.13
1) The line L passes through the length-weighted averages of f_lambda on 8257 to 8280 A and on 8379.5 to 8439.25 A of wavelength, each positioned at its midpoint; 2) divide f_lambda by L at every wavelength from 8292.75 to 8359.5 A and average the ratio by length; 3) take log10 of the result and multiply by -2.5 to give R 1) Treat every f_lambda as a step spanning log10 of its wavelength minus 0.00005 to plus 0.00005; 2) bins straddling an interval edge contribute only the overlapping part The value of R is -0.008 mag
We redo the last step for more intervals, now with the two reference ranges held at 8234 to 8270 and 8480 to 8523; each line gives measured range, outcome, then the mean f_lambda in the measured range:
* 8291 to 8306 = -0.01 mag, 11.2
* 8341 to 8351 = -0.02 mag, 11.2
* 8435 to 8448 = 0.02 mag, 10.5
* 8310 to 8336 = 0.01 mag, 11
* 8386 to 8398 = 0.01 mag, 10.7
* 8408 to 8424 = 0.01 mag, 10.7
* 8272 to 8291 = 0.00 mag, 11.1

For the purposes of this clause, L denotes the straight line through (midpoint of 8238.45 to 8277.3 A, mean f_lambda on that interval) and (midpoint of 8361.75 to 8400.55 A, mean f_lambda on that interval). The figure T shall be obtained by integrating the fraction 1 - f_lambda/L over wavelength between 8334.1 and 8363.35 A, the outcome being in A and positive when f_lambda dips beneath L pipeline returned -0.7 A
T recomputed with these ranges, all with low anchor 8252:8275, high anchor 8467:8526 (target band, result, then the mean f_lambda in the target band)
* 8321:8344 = 0.1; 11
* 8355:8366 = -0.2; 11.1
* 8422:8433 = 0.0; 10.9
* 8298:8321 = -0.1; 11.1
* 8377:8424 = 0.3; 10.8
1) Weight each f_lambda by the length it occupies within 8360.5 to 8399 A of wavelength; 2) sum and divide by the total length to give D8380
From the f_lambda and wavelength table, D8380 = 10.8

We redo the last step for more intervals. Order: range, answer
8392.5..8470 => 10.9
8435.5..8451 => 10.6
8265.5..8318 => 11.1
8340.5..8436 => 10.9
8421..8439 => 10.7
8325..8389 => 11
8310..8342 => 11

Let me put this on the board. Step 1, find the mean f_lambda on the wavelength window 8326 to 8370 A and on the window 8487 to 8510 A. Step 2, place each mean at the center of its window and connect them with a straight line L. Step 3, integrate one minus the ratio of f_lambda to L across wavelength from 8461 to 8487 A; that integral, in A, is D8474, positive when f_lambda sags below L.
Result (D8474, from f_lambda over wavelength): -1.2 A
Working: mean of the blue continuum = 11.1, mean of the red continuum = 10.5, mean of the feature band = 11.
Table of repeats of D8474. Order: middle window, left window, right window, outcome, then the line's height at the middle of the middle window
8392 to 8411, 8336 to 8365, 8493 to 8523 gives -0.2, 11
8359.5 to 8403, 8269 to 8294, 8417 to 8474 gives 0.4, 11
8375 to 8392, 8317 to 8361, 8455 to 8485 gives 0.6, 11.1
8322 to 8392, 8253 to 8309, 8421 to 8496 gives 0.4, 11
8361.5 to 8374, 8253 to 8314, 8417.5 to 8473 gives 0.0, 11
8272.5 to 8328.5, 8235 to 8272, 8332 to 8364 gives 0.5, 11.2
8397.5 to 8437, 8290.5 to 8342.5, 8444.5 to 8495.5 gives 0.6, 11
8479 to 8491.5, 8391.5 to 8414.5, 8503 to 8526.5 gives -0.2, 10.8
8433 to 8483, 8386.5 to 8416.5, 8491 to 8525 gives -1.2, 10.7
